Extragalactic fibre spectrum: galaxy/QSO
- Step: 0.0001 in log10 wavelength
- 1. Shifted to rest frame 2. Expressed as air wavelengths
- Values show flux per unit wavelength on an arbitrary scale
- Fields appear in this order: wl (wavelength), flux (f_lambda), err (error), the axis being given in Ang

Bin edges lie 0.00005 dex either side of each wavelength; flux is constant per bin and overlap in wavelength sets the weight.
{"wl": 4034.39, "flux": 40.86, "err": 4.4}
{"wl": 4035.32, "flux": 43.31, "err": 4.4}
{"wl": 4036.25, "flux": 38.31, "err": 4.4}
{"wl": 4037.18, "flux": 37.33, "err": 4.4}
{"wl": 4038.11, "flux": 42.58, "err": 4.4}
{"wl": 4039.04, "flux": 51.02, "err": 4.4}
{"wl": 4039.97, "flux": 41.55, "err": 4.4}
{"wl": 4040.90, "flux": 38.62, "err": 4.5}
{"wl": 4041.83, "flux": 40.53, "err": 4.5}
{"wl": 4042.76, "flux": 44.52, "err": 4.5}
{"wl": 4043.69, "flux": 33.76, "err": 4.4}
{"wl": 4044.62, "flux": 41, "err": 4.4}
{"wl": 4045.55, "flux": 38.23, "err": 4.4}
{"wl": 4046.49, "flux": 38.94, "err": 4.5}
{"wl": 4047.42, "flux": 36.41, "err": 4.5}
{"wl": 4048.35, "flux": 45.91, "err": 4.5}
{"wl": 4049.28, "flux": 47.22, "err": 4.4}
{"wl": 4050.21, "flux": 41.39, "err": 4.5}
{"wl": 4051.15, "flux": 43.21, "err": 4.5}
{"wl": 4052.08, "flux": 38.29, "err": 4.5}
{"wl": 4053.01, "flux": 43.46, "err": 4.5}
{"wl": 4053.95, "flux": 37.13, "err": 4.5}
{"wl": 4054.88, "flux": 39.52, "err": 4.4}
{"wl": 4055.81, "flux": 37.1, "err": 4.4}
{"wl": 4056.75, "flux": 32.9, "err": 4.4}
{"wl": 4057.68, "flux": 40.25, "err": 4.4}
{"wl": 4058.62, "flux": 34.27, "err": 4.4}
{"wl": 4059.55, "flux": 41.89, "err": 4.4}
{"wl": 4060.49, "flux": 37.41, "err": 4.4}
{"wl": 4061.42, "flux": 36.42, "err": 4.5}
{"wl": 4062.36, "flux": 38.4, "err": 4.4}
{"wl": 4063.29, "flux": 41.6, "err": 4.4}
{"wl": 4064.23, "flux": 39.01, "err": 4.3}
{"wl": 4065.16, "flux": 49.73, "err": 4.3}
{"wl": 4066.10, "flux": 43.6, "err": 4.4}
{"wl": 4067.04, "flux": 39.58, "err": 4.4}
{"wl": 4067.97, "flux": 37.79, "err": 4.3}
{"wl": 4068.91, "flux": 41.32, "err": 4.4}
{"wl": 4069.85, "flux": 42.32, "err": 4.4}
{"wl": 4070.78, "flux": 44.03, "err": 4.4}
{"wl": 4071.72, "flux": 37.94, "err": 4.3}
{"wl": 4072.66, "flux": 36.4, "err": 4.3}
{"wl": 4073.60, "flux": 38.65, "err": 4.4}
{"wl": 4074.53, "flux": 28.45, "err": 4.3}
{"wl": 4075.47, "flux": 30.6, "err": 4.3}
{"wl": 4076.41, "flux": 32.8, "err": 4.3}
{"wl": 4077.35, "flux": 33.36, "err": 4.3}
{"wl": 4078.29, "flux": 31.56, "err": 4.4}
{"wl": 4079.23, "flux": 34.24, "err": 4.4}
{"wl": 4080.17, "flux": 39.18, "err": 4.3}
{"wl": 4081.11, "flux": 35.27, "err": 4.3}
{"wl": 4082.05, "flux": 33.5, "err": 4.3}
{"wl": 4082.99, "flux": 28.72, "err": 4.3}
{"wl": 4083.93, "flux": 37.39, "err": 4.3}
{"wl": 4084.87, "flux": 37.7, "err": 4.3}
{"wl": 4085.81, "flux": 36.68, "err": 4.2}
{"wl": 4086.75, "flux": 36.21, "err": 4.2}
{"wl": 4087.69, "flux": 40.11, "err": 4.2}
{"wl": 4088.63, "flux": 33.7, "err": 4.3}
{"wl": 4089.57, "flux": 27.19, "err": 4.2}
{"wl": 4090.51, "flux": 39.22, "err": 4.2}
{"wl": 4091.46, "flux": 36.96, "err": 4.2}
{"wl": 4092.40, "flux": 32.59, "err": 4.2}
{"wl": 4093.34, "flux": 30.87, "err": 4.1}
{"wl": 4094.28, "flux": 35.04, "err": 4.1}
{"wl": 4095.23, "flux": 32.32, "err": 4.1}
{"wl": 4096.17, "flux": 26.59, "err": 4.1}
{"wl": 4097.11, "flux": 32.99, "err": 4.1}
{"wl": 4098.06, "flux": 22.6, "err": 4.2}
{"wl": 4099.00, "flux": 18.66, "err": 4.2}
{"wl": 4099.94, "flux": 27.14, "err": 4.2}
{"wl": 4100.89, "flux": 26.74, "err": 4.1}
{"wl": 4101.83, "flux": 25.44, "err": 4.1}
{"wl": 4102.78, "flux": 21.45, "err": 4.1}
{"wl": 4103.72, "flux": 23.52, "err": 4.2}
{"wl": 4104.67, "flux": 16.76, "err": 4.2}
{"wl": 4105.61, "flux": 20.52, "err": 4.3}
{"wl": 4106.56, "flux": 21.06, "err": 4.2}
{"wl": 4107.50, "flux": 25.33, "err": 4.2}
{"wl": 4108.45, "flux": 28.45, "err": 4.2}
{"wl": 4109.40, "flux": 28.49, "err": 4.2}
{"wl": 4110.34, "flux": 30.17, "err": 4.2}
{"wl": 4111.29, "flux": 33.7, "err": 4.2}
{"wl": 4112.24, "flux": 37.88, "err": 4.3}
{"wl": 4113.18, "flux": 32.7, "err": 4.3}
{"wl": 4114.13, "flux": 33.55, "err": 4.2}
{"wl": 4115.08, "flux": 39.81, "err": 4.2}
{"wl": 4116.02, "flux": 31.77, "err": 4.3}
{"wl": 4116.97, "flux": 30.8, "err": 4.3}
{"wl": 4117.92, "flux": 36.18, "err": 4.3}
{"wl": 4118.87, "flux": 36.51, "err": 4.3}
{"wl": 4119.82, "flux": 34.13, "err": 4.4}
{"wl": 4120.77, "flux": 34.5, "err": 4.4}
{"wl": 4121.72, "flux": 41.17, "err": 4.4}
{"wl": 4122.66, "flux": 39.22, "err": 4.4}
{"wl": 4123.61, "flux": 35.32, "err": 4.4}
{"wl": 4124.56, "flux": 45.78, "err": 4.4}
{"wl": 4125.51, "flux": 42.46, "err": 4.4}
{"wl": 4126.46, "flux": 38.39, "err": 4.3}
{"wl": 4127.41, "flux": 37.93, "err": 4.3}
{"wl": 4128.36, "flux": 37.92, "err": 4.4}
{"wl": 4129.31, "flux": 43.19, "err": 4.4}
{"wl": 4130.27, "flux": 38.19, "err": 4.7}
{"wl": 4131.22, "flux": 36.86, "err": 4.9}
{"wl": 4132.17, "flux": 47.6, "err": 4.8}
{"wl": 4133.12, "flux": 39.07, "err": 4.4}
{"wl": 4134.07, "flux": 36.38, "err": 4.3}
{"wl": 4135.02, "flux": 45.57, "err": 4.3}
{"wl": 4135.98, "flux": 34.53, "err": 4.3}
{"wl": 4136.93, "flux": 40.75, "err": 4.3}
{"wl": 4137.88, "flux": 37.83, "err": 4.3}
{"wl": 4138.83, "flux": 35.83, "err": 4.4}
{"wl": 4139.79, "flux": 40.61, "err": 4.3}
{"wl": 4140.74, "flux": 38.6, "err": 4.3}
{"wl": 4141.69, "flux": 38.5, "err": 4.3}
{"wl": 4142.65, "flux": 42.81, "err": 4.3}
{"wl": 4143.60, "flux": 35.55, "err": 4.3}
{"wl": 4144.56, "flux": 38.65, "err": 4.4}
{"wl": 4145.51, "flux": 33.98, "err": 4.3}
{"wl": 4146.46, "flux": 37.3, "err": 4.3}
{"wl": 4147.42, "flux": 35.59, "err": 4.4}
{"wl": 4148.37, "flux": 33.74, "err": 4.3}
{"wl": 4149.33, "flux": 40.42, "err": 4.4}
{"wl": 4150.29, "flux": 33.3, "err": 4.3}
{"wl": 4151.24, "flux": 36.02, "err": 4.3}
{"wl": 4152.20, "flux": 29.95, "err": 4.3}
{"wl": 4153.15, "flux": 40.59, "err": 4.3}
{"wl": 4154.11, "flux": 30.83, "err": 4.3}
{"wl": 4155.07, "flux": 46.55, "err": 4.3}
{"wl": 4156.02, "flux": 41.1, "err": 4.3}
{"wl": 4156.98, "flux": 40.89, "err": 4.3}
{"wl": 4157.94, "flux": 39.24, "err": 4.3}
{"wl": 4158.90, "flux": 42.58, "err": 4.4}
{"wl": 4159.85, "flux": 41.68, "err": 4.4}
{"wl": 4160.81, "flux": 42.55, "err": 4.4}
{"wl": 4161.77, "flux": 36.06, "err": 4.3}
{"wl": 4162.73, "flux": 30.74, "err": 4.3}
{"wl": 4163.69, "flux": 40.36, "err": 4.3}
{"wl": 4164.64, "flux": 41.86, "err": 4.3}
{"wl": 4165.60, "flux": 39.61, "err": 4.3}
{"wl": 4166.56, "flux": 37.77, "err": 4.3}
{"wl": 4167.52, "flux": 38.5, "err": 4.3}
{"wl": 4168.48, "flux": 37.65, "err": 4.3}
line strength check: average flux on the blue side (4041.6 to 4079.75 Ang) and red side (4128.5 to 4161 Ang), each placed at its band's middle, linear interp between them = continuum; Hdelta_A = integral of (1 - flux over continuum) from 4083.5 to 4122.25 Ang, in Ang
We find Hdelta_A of 7.6 Ang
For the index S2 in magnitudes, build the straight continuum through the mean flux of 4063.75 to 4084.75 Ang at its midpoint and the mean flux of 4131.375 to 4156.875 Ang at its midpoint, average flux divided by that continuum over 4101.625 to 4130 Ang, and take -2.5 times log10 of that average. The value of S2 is 0.15 mag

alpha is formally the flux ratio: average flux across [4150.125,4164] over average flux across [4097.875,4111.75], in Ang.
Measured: 1.55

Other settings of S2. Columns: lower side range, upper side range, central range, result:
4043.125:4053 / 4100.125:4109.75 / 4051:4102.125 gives -0.11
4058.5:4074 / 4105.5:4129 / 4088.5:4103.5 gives 0.26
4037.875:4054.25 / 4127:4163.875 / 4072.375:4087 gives 0.17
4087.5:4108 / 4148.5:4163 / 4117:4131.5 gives -0.18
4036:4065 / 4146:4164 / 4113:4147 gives 0.01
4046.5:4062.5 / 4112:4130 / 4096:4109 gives 0.49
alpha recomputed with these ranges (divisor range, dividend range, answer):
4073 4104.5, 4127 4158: 1.21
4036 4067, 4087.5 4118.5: 0.73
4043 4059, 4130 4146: 0.99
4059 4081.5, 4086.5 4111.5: 0.75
